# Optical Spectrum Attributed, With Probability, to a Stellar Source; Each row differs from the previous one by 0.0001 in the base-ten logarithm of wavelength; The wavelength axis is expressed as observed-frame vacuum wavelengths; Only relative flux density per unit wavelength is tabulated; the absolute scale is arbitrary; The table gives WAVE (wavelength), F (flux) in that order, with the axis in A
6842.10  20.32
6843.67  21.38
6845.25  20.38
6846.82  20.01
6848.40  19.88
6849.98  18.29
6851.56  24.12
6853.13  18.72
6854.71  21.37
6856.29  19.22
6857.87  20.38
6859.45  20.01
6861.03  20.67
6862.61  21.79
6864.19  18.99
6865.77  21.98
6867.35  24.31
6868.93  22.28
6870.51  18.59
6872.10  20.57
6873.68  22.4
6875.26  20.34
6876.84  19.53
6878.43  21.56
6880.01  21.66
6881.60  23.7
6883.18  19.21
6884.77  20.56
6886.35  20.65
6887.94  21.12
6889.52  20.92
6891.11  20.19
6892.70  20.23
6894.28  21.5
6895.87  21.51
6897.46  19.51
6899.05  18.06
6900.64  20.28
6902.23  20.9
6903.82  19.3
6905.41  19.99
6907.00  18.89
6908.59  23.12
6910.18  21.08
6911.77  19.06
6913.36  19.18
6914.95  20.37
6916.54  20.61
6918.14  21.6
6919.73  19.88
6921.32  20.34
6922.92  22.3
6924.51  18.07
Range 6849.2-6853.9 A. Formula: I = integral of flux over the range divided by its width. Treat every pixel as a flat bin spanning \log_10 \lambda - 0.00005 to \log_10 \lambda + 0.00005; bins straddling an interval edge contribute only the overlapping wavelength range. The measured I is 20.4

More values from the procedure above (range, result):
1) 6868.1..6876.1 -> 20.9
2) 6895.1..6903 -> 20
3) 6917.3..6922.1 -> 20.6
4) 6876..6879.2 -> 20.5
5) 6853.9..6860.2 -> 20.2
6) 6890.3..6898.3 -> 20.6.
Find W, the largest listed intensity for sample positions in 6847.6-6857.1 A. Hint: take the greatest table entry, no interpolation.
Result 24.12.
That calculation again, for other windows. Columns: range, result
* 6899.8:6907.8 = 20.9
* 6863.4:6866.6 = 21.98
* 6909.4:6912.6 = 21.08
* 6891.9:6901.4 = 21.51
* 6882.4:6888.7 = 21.12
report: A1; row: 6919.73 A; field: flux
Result 19.88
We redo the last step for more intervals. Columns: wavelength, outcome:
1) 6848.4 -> 19.88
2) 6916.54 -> 20.61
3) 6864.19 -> 18.99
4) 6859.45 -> 20.01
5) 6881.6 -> 23.7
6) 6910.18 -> 21.08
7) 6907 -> 18.89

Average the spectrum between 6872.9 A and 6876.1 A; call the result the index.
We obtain 21.4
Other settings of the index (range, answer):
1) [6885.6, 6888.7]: 20.9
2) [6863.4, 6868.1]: 21.7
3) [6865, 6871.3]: 21.8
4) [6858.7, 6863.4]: 20.8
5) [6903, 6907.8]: 19.4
